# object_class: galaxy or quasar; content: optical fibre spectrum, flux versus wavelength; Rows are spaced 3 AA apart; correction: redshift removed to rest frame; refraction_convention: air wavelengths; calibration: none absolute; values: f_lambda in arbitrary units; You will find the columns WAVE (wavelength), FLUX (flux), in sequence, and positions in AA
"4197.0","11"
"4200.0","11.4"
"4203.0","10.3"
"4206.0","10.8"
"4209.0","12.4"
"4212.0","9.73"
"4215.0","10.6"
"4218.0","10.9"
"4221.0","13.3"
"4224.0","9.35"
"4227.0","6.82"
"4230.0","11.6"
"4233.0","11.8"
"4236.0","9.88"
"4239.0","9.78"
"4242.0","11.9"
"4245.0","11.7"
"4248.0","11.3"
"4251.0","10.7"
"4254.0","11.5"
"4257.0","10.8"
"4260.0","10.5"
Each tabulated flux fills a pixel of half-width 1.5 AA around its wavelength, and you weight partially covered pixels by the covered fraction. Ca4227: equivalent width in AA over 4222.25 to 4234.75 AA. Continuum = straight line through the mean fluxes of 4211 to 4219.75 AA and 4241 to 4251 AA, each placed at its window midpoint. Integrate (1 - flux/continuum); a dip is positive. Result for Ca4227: 1.1 AA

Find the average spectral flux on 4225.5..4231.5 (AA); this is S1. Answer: 9.21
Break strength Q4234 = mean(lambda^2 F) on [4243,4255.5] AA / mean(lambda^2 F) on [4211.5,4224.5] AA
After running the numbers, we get 1.05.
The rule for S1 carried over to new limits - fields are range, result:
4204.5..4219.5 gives 10.9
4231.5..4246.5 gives 11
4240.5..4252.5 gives 11.4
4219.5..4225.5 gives 11.3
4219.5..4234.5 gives 10.6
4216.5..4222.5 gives 12.1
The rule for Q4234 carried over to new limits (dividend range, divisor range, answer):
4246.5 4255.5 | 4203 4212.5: 1.04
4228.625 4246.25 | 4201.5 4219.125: 1.04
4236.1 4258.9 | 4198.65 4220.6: 1.02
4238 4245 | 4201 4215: 1.04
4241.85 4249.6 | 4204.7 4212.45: 1.06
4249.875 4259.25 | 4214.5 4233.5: 1.05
